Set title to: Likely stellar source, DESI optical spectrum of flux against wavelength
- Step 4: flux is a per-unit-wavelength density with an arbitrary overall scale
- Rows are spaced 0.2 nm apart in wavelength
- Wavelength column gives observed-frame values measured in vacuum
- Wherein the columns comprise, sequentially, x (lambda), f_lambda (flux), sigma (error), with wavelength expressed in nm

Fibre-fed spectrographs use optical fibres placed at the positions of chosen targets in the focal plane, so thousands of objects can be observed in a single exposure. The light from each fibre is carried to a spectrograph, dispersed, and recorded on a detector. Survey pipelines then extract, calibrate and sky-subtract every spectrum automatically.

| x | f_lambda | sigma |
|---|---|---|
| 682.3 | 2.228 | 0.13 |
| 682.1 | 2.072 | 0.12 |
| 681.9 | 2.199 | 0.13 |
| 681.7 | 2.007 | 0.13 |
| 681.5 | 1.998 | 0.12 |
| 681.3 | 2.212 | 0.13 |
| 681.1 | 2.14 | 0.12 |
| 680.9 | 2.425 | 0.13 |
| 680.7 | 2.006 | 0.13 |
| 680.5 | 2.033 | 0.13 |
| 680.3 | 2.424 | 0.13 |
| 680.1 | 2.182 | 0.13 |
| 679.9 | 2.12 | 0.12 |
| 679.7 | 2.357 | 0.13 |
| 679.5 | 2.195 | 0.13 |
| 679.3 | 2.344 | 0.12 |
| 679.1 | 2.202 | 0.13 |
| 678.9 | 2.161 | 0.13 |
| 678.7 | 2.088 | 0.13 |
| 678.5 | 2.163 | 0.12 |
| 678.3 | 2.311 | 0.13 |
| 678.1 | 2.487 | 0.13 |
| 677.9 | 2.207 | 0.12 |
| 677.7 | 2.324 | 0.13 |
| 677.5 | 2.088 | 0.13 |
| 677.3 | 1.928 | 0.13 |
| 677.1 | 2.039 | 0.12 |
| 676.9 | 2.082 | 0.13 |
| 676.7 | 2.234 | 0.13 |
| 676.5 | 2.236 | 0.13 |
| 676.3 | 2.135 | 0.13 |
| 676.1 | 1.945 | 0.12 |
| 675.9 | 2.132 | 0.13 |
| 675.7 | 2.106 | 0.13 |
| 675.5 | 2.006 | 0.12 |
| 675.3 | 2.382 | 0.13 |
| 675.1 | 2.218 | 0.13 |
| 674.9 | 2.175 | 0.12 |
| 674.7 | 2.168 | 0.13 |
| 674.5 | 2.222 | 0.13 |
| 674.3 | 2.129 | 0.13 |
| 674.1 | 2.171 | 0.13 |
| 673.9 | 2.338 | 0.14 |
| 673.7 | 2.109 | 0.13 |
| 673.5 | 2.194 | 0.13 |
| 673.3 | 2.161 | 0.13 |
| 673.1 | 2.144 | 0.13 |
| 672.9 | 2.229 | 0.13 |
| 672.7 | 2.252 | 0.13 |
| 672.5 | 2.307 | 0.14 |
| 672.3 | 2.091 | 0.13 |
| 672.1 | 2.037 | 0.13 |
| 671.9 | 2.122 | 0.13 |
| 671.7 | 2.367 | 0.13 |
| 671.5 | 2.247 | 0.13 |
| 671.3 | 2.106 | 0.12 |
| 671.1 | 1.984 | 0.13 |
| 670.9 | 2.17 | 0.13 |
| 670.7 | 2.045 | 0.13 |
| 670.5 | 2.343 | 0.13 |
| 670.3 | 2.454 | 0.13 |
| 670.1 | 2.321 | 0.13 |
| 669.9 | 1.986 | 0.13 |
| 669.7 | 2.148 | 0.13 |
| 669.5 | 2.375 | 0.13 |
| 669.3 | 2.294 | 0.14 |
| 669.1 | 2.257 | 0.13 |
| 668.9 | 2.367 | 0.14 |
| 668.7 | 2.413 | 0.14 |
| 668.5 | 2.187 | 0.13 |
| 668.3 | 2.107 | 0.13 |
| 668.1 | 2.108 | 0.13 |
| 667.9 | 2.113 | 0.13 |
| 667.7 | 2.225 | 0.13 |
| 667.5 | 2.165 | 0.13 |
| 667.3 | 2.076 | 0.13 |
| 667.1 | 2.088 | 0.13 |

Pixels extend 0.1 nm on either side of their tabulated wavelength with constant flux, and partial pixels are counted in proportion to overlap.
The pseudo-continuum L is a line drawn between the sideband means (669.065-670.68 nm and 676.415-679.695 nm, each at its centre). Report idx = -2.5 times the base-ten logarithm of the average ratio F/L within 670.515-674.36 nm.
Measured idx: 0.03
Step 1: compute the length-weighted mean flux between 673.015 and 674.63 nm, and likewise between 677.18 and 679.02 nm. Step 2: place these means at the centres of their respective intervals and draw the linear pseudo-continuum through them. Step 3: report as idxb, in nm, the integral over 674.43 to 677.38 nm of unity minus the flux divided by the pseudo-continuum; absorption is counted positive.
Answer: 0.07 nm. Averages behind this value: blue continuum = 2.18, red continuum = 2.19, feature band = 2.13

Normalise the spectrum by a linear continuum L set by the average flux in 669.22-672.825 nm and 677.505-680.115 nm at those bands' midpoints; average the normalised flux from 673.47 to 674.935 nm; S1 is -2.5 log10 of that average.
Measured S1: 0.01 mag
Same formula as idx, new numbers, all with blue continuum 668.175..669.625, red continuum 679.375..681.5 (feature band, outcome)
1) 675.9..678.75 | 0.03 mag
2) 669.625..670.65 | 0.01 mag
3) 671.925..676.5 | 0.04 mag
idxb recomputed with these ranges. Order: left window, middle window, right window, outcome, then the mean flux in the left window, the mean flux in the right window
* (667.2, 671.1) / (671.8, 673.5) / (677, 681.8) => 0.026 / 2.21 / 2.19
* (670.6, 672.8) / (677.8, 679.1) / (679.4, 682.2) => -0.040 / 2.16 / 2.17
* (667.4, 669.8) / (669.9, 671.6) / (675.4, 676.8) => 0.001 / 2.23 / 2.11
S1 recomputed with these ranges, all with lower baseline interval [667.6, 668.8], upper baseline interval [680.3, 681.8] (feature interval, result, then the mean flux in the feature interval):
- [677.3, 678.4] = -0.05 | 2.25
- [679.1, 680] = -0.05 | 2.25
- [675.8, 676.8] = 0.01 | 2.14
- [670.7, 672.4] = 0.02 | 2.13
